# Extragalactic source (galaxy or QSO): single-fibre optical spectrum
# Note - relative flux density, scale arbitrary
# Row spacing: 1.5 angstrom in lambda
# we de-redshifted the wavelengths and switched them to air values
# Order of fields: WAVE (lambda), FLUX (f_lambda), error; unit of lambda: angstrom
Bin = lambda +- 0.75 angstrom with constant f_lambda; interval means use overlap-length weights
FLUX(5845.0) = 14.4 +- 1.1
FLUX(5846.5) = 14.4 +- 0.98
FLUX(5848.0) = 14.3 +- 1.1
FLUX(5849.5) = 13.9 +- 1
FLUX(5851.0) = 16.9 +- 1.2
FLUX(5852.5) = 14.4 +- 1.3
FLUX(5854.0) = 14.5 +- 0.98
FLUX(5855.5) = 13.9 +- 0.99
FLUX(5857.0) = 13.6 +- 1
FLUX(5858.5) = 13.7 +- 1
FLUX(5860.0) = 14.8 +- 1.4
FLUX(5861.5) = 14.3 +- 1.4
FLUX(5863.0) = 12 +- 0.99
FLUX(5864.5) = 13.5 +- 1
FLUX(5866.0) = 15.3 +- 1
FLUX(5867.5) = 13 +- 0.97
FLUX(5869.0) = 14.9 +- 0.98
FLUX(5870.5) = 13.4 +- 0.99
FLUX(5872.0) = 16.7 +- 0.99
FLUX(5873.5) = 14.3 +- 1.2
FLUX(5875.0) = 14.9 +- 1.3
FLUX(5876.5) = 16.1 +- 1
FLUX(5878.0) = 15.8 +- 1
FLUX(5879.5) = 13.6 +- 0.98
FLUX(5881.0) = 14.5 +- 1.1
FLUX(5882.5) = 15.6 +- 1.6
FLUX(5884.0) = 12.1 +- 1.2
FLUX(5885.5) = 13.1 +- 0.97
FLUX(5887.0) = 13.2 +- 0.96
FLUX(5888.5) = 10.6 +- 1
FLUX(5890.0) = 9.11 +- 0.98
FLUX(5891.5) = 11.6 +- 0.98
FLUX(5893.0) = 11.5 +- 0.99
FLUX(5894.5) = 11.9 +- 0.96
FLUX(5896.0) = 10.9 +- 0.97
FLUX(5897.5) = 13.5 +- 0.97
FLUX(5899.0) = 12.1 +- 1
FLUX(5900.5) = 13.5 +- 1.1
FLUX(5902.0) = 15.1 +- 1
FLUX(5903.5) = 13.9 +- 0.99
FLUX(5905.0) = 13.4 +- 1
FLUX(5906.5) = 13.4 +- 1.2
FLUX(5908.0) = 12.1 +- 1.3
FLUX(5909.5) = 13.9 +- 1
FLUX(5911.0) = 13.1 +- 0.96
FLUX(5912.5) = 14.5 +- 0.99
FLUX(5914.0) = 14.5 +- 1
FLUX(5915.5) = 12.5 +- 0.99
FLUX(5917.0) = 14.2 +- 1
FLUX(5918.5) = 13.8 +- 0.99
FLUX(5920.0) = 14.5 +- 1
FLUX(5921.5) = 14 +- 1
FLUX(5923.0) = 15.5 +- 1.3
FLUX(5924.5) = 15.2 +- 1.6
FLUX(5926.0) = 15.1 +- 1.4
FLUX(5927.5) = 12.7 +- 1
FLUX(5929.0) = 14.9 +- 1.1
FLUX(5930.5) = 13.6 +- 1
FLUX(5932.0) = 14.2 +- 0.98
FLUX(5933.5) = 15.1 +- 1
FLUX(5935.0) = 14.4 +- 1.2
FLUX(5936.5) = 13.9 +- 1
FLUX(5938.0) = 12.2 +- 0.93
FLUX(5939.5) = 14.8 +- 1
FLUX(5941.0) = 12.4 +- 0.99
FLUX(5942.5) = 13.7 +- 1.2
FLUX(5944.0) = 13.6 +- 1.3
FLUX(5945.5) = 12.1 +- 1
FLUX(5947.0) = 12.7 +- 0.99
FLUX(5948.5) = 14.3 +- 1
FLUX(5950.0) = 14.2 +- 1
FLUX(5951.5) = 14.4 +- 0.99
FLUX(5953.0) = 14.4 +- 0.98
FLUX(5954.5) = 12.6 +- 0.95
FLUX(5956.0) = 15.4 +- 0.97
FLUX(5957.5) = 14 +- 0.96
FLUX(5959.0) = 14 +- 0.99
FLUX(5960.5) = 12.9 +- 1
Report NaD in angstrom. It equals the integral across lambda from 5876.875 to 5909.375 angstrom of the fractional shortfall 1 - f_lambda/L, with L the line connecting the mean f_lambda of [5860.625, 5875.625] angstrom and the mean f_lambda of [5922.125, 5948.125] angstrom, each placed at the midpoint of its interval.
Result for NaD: 2.69 angstrom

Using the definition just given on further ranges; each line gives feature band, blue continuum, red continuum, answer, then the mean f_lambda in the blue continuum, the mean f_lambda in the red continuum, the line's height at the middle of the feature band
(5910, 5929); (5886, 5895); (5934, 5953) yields -2.4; 11.4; 13.6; 12.6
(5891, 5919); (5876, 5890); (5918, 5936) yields 1.7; 13.6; 14.4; 14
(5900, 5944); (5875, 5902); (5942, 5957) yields -1.7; 13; 13.7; 13.4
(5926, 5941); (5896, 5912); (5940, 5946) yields -1.0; 13.3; 13.1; 13.1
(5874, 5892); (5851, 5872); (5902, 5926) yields 0.9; 14.2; 14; 14.1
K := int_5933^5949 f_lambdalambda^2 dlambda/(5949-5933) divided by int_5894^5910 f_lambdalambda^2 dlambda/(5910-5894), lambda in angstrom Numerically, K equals 1.05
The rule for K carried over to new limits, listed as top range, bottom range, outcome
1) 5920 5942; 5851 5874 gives 1.02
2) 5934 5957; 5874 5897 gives 1.08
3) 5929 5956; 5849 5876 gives 0.99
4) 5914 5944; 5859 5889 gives 1.01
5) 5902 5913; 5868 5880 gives 0.92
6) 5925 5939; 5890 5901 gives 1.19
